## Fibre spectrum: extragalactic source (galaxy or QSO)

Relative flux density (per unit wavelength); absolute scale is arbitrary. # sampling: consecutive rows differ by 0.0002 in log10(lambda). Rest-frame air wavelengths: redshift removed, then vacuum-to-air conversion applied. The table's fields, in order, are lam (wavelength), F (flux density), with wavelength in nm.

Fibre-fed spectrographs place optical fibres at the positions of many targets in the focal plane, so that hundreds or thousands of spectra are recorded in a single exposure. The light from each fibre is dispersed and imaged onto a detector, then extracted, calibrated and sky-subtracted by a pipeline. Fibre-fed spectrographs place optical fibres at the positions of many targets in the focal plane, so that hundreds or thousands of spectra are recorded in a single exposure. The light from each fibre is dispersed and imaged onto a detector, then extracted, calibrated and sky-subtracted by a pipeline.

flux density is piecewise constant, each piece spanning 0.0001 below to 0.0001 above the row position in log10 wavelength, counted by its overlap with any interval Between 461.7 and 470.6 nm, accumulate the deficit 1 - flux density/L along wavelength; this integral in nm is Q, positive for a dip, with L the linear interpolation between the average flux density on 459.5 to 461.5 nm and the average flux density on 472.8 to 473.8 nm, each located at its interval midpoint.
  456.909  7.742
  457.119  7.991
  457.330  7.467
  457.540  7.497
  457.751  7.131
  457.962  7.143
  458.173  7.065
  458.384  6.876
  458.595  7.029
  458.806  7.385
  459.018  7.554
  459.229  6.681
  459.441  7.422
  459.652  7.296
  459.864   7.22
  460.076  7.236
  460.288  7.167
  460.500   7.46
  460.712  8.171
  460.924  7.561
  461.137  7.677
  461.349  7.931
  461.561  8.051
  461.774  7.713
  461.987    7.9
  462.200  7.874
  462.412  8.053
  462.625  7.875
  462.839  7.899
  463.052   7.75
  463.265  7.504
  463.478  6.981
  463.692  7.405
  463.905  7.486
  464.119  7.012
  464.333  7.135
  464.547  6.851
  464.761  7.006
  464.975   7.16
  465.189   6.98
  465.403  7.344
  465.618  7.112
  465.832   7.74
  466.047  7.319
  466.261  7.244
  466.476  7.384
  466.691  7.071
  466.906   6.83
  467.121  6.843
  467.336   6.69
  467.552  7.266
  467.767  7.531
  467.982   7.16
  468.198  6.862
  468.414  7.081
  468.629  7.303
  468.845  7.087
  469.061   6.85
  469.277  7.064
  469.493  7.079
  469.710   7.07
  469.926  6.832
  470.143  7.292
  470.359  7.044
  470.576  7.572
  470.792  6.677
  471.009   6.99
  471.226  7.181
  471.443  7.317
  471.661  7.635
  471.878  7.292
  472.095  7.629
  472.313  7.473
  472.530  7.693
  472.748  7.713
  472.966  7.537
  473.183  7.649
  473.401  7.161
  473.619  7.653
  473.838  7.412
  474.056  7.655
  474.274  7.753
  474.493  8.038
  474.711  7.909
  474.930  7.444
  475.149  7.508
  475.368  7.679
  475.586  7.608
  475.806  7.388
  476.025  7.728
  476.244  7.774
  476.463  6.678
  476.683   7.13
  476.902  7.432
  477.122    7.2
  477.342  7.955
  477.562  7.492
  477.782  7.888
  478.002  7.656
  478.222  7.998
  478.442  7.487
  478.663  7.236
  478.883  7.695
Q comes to 0.308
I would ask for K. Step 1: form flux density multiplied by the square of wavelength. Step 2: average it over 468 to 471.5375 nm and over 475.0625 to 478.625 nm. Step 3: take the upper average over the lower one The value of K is 1.10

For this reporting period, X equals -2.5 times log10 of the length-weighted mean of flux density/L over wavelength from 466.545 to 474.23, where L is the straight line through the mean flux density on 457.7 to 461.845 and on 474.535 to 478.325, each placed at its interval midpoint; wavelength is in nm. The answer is 0.04 mag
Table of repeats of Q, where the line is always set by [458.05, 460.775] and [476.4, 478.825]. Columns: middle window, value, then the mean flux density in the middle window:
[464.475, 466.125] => 0.031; 7.19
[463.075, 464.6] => 0.016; 7.24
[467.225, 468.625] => 0.048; 7.11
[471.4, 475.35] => -0.082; 7.59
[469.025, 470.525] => 0.066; 7.06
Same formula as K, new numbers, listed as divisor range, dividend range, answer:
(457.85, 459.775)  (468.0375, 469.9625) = 1.03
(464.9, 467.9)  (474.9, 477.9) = 1.09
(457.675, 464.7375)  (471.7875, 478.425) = 1.08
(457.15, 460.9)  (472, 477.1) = 1.10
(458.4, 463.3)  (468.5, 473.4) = 1.00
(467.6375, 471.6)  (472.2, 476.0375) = 1.09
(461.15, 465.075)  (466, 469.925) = 0.96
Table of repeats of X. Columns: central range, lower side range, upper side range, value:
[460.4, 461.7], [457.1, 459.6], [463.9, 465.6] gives -0.09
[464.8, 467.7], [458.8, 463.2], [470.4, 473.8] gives 0.05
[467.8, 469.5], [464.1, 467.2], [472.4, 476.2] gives 0.03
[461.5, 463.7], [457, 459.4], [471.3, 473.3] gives -0.06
